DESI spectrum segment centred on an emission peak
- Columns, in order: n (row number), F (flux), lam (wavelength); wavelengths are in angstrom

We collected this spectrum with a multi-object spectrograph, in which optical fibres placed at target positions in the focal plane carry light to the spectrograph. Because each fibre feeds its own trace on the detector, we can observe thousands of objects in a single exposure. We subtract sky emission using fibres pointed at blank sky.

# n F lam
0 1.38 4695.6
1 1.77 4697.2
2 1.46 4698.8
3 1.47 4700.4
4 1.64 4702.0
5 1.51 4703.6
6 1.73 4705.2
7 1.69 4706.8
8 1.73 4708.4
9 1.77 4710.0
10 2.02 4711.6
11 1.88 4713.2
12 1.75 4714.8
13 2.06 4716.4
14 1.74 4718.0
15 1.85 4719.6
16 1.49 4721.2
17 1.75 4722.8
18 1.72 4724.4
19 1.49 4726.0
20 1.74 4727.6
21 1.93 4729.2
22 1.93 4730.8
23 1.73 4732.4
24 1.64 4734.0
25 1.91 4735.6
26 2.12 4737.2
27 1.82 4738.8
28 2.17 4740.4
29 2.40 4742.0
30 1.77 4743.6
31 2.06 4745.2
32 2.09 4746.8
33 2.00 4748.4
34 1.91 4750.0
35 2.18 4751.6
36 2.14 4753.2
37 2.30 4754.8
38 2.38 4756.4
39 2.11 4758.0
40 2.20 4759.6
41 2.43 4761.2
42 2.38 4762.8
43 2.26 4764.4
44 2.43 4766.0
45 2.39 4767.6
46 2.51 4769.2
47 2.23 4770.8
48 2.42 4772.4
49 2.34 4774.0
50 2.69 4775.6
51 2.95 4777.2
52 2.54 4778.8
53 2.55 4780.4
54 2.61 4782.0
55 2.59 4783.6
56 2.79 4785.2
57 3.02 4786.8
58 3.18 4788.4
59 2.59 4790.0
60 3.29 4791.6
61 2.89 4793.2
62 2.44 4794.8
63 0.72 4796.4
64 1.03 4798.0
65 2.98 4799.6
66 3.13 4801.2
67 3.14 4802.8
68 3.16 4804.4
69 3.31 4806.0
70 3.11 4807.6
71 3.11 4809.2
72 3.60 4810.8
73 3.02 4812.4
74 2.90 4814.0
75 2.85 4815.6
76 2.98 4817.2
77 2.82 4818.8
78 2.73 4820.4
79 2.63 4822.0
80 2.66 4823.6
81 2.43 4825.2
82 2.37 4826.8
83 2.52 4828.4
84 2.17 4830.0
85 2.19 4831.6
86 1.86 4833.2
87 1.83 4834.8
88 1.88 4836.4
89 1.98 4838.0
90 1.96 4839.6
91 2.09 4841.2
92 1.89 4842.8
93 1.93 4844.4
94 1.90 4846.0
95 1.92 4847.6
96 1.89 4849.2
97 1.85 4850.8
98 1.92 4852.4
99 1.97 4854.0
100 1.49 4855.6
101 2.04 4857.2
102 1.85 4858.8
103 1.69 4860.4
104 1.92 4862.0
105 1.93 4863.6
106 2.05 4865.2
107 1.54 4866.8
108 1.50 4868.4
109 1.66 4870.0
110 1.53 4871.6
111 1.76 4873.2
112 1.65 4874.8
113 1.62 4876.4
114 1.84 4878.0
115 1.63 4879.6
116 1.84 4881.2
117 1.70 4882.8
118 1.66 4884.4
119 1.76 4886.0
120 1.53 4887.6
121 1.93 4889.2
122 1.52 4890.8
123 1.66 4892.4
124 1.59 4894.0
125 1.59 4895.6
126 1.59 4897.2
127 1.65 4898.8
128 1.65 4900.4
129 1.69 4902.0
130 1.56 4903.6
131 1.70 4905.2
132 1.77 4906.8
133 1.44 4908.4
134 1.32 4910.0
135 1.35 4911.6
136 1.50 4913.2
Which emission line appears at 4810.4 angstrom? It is C IV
